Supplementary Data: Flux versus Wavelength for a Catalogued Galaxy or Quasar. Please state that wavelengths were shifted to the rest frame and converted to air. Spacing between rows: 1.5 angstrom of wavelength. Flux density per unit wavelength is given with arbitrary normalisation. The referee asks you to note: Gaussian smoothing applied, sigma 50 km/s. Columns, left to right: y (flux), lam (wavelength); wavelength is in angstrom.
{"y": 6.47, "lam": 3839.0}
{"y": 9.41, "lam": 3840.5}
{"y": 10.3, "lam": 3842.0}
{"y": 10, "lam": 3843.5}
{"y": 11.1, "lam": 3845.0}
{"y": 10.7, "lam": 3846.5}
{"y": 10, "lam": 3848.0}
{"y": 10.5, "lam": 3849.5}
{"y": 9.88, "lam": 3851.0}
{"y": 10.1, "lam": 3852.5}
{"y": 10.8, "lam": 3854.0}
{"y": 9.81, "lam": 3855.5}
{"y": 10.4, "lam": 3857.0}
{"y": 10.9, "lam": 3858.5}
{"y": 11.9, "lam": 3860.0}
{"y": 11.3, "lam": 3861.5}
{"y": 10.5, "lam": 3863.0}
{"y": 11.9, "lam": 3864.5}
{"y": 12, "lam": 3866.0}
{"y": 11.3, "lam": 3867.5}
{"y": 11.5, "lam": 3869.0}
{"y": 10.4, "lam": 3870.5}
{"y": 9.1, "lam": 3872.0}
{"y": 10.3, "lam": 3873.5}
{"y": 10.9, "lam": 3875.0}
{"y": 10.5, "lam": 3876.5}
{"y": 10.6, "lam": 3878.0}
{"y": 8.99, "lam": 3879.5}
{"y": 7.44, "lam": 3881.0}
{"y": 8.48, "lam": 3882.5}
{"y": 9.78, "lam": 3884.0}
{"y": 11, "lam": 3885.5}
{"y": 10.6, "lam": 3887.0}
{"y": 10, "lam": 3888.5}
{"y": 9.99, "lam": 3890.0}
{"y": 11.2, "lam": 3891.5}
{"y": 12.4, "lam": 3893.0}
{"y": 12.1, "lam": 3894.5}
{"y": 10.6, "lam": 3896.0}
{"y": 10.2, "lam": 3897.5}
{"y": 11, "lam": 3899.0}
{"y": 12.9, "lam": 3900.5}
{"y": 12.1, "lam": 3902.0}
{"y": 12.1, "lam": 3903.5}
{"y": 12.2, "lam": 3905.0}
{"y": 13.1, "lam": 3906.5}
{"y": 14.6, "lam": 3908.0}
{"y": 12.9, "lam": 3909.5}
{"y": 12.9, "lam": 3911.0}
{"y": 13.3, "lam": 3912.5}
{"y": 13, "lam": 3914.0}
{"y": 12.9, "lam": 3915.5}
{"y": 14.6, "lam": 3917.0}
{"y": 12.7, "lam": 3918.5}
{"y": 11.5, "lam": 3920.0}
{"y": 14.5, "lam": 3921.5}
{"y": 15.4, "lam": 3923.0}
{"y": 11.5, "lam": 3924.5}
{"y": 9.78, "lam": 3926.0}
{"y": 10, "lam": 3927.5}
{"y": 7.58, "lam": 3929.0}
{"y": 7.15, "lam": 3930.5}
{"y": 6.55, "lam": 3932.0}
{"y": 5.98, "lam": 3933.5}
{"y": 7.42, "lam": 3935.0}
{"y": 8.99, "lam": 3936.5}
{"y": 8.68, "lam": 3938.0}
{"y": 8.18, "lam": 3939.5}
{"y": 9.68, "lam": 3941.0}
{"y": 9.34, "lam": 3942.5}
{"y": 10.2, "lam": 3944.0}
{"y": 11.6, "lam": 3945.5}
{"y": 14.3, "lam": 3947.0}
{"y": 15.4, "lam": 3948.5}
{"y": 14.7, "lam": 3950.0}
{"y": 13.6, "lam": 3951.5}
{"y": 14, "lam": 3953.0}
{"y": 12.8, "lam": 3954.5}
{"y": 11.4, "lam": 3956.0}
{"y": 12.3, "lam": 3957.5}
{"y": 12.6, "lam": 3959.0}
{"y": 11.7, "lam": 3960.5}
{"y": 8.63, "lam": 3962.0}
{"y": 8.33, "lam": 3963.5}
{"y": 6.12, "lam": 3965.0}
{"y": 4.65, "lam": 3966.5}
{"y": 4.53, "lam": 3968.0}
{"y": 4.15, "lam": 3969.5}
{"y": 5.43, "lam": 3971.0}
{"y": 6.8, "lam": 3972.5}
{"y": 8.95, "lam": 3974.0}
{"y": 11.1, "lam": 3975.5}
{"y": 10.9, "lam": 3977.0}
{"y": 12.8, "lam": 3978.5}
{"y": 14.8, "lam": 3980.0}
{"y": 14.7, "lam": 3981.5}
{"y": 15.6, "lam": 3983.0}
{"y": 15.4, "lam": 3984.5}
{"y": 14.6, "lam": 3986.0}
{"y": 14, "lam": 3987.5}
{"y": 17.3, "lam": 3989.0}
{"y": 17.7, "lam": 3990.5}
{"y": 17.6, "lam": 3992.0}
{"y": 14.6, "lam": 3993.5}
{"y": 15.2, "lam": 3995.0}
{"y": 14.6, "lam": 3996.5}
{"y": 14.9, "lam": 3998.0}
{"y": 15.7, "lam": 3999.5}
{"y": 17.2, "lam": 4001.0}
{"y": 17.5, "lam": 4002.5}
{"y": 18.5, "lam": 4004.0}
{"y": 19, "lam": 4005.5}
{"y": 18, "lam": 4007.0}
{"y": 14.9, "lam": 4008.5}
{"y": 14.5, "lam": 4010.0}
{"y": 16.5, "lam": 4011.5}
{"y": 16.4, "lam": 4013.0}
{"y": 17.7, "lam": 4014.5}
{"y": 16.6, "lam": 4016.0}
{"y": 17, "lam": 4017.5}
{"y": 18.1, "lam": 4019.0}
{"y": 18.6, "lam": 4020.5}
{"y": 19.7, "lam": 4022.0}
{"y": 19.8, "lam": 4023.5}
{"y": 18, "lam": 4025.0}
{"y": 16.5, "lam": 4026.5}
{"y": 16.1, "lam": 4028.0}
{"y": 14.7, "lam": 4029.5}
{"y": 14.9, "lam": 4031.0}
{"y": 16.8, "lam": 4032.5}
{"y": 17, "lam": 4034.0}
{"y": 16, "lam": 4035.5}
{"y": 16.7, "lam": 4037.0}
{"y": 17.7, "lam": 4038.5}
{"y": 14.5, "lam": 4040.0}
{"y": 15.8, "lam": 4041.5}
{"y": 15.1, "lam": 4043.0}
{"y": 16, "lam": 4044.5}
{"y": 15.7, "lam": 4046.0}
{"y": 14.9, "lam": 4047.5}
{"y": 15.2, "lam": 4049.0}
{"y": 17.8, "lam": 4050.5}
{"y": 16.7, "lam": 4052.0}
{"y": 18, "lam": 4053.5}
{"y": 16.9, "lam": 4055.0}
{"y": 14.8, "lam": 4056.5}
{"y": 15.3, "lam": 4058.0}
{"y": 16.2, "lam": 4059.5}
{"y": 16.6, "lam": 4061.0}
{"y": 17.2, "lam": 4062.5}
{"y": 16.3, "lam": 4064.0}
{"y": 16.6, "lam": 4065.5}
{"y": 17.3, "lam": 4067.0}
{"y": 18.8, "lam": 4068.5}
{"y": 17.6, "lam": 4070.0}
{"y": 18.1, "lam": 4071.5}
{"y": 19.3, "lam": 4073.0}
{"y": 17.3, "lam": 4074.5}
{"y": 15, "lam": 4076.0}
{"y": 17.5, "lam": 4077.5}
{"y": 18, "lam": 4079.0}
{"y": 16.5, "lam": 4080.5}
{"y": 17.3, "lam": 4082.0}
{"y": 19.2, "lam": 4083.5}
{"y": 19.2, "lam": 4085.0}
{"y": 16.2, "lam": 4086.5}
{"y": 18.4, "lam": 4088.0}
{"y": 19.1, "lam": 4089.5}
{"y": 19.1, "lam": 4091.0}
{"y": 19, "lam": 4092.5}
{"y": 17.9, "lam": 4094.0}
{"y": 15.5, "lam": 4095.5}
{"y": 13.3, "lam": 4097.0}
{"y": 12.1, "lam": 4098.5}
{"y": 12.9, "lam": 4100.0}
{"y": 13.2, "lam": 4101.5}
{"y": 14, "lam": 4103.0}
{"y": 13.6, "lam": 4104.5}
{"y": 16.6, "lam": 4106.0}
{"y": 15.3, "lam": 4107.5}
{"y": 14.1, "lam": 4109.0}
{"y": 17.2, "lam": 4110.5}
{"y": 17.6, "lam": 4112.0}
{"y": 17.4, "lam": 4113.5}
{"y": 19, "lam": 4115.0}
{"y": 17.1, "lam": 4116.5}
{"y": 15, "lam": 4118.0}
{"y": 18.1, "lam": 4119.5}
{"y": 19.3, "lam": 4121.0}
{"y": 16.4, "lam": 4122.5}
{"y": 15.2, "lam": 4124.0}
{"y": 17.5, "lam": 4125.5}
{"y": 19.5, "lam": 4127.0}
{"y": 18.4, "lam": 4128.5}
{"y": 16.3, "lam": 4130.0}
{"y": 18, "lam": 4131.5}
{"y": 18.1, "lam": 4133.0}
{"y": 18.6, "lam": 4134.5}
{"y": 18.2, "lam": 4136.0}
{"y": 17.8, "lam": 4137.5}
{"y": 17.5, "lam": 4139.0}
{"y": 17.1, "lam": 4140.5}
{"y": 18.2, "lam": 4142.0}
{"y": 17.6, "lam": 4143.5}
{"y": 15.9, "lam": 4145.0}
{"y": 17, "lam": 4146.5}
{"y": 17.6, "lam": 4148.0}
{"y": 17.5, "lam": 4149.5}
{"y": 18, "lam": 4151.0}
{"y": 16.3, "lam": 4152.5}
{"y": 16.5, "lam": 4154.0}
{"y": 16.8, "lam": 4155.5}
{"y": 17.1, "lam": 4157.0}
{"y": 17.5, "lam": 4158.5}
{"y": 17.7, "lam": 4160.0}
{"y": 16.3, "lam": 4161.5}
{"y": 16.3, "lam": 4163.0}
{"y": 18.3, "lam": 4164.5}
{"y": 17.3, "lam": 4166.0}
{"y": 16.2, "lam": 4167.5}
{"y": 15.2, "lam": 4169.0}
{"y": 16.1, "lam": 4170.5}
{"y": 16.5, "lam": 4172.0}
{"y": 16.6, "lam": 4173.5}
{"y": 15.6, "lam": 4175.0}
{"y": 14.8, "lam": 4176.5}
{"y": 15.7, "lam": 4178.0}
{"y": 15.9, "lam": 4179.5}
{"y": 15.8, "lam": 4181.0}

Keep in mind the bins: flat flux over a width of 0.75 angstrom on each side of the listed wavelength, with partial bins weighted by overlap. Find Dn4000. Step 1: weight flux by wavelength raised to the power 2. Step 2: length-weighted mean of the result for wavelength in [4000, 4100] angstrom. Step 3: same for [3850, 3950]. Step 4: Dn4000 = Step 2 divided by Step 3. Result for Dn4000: 1.7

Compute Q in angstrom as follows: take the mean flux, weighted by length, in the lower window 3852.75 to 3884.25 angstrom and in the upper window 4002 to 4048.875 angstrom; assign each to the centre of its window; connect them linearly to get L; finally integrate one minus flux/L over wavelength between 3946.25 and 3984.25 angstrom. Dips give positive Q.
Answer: 9.0 angstrom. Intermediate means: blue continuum 10.4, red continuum 16.7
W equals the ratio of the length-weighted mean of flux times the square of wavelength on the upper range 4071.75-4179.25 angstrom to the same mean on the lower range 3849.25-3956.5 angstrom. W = 1.70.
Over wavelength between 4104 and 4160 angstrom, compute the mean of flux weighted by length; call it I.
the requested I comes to 17.2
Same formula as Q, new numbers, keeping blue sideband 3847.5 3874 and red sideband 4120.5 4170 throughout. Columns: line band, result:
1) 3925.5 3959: 5.7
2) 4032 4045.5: -1.2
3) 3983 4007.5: -4.4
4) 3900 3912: -1.1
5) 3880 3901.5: 1.6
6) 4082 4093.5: -1.8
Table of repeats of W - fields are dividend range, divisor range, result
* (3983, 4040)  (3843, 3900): 1.69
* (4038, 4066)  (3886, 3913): 1.47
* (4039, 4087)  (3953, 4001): 1.45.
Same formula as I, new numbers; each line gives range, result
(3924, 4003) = 11.5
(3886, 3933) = 11.6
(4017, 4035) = 17.3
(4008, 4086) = 16.8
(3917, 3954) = 10.9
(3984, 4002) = 15.8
